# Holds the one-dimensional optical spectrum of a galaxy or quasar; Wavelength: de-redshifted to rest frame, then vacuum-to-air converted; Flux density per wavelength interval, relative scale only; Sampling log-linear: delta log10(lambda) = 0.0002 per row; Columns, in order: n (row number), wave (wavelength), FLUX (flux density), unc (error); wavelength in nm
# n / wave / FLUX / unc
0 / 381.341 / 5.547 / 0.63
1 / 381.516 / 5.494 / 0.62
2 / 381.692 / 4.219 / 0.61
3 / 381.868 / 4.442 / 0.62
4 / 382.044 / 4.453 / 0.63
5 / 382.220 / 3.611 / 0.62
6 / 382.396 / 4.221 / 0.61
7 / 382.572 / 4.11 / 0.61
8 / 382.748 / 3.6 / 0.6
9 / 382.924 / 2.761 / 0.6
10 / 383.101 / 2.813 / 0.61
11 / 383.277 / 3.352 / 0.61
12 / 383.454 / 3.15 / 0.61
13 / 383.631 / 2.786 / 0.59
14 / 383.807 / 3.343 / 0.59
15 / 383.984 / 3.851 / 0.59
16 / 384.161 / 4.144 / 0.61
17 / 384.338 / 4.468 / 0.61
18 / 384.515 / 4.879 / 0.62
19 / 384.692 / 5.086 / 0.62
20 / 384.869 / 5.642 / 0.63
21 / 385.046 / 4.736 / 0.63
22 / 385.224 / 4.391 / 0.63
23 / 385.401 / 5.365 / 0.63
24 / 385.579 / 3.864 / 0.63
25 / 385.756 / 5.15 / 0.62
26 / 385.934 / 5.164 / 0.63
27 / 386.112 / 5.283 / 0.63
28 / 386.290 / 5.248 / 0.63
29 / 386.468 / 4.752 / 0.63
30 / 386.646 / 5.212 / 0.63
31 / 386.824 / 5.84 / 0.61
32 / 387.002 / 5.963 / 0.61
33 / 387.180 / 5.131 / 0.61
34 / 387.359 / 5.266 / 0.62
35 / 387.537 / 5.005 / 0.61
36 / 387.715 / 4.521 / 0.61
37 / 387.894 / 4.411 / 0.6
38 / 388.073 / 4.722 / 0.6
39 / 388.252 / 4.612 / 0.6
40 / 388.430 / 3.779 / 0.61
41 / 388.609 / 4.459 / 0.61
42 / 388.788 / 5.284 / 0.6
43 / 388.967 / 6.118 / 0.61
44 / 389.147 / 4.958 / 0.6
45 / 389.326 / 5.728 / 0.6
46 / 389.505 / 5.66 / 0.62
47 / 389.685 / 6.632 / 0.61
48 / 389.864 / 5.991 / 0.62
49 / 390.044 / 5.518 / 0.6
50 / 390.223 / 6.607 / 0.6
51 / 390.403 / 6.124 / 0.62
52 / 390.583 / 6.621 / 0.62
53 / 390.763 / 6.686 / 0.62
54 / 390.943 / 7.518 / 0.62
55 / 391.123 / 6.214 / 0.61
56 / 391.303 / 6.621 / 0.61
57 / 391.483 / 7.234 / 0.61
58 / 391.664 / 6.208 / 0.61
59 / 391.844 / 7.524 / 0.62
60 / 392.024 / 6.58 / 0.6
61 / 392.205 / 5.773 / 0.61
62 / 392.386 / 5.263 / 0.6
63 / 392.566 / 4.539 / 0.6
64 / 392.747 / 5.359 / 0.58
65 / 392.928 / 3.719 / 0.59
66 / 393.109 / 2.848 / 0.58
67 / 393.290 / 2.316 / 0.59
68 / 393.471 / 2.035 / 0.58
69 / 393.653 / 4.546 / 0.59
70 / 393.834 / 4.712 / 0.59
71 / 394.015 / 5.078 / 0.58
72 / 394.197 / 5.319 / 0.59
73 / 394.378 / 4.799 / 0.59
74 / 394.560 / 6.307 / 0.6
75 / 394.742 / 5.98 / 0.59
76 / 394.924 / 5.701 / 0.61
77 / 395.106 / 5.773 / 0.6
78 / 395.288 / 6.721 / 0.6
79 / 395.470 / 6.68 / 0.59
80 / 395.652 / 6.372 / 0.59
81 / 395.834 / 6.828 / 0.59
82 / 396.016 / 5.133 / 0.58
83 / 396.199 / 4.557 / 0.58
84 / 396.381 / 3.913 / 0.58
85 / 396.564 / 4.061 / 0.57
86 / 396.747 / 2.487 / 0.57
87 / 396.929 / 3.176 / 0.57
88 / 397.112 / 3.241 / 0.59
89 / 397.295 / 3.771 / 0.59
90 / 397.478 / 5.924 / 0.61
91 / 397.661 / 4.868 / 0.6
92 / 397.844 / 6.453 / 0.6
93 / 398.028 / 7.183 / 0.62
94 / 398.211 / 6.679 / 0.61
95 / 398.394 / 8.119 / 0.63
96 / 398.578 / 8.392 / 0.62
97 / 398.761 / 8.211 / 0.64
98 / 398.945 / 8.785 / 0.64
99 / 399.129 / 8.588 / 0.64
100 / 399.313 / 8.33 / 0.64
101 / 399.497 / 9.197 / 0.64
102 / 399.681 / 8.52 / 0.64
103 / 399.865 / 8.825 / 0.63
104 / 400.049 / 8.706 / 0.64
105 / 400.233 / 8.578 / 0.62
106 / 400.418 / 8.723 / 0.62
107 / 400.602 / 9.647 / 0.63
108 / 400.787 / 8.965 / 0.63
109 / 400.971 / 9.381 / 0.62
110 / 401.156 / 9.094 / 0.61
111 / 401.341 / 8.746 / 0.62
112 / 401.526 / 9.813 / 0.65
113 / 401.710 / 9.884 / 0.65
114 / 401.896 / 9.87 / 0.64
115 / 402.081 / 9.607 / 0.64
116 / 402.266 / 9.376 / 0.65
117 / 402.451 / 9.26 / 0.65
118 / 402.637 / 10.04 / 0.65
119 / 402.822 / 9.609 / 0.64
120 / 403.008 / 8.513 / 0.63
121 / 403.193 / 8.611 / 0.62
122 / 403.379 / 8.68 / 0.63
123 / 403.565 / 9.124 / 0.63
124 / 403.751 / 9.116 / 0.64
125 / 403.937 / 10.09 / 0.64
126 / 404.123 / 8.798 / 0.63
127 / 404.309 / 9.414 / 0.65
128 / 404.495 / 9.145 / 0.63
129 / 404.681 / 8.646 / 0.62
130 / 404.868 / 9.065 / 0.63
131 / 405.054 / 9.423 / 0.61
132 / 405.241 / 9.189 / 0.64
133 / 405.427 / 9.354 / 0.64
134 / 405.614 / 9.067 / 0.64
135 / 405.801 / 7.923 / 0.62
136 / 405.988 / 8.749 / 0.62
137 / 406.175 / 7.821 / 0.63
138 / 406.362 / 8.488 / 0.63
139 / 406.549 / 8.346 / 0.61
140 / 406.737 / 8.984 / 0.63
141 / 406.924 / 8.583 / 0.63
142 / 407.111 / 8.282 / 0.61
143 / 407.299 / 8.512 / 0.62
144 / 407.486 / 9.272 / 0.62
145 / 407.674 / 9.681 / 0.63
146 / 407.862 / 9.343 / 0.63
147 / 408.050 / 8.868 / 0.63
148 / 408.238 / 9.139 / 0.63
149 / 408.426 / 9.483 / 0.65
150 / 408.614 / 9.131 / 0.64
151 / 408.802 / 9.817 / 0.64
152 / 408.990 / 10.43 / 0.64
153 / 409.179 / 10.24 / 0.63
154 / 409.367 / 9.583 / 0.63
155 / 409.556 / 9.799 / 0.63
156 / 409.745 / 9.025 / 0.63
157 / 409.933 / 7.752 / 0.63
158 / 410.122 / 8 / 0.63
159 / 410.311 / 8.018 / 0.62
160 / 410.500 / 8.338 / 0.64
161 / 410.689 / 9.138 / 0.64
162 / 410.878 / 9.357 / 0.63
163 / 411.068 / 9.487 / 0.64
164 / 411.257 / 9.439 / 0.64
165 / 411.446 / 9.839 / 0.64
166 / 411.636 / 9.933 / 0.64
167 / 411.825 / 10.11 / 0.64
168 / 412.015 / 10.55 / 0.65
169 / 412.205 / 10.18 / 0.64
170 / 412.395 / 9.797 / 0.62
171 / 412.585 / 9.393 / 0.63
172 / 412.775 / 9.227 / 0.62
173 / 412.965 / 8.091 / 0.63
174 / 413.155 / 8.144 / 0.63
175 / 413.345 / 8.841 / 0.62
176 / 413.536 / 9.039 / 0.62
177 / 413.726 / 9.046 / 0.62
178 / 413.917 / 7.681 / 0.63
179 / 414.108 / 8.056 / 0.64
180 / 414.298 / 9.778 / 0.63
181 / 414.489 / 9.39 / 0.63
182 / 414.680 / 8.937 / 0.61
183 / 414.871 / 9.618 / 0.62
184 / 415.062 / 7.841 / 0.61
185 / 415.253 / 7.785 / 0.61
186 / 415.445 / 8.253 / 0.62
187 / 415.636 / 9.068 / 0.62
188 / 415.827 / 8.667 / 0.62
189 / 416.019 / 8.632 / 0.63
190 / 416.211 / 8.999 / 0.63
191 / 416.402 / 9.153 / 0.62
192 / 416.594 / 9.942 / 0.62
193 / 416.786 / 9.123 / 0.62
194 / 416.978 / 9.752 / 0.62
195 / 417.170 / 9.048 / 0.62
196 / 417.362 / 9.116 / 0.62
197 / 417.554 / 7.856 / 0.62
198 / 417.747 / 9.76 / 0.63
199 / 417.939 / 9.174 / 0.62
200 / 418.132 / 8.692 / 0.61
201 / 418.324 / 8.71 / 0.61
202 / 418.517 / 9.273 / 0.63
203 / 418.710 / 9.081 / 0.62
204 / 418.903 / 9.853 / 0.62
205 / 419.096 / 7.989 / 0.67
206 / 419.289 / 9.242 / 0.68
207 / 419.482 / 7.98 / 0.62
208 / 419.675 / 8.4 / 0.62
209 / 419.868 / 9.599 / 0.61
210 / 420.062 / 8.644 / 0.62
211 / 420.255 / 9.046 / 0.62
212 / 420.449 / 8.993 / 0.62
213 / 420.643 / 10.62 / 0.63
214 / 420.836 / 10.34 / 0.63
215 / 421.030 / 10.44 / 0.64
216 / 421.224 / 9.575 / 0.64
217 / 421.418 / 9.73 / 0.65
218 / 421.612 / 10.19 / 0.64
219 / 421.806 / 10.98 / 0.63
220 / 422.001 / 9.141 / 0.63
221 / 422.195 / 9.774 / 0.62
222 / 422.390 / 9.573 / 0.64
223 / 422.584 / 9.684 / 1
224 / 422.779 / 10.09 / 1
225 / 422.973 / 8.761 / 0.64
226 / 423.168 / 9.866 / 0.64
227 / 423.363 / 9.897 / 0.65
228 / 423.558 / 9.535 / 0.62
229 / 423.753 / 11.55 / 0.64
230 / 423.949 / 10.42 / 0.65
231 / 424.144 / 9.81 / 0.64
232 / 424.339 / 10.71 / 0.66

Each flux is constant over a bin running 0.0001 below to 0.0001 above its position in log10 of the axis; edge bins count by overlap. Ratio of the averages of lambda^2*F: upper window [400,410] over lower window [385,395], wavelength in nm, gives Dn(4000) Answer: 1.86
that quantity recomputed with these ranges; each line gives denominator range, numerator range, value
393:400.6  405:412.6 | 1.60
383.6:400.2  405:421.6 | 1.81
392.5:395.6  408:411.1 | 2.03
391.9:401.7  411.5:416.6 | 1.55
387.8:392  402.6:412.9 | 1.70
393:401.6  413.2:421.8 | 1.56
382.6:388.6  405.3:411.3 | 2.24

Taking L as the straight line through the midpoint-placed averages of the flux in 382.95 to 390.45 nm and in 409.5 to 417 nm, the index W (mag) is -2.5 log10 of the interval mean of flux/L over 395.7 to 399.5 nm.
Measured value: 0.10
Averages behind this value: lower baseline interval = 4.86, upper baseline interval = 9.02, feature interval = 6.03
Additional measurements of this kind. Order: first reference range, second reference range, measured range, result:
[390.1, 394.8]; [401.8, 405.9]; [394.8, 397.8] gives 0.316 mag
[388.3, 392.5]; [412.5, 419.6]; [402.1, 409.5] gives -0.179 mag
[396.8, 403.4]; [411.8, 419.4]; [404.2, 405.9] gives -0.078 mag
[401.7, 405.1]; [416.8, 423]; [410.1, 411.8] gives 0.018 mag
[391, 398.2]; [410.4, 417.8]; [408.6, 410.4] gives -0.129 mag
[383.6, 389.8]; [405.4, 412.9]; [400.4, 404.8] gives -0.171 mag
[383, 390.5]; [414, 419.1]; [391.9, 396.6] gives 0.168 mag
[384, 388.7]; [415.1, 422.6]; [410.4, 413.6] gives -0.130 mag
